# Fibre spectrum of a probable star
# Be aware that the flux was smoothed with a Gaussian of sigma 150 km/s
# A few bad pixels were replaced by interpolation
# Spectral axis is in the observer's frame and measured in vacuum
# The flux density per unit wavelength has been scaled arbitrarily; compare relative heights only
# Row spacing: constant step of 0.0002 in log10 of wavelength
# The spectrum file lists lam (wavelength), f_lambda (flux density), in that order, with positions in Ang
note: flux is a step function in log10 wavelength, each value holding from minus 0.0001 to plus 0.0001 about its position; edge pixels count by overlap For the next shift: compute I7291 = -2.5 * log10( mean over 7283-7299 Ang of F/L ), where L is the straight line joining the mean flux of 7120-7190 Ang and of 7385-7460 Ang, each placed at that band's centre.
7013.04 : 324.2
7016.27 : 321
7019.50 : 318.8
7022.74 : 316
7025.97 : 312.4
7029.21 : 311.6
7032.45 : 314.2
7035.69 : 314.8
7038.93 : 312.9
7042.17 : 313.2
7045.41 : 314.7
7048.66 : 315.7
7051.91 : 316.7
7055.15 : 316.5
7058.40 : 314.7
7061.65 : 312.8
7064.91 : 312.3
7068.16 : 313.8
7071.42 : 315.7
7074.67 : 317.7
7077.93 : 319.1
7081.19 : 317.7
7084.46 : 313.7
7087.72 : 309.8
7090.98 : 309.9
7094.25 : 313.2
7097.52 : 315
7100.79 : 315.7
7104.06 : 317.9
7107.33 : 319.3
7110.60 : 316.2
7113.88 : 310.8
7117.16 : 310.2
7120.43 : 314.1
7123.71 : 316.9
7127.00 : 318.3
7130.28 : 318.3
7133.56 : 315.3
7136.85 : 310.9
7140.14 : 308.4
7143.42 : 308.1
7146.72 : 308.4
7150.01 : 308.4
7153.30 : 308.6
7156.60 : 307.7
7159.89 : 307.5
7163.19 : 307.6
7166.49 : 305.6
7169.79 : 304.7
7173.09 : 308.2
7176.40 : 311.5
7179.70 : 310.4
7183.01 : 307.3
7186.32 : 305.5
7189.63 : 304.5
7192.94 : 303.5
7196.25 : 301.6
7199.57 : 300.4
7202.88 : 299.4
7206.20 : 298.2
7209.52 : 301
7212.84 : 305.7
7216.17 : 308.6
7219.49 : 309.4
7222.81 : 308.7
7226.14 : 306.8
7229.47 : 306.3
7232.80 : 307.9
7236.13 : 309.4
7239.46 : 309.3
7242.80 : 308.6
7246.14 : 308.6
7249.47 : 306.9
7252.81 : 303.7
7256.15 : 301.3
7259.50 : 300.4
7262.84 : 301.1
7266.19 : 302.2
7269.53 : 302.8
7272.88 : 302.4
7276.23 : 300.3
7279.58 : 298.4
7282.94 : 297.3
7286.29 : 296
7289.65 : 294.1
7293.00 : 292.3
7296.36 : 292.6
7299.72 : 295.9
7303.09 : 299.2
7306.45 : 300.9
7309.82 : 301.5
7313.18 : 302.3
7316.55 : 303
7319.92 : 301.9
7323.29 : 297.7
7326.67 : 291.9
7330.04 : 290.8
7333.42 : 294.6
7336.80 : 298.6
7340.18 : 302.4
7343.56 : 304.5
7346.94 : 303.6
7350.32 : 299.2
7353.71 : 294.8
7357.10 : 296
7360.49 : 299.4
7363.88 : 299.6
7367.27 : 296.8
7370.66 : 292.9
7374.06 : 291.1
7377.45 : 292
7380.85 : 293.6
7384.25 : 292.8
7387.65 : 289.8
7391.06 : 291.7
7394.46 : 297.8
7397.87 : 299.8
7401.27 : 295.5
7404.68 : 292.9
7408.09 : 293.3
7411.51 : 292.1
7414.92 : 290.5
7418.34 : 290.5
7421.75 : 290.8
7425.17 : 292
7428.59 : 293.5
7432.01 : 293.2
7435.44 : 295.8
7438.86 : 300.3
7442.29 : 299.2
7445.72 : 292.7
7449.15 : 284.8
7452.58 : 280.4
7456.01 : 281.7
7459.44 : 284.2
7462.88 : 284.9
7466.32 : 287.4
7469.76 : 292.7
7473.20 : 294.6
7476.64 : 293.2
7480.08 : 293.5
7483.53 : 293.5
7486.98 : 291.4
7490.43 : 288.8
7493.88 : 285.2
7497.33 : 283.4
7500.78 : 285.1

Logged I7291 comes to 0.02 mag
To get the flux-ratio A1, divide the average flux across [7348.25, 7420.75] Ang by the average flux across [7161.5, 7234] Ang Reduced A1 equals 1.0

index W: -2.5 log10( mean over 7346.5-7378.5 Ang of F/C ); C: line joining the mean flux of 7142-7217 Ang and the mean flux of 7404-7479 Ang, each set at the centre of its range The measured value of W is -0.004 mag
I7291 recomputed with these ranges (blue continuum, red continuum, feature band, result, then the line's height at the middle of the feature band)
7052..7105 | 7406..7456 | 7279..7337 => 0.010 mag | 300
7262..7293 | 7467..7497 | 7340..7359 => -0.013 mag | 296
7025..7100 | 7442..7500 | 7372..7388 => 0.008 mag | 294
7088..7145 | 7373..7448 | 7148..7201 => 0.012 mag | 310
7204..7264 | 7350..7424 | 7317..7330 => 0.007 mag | 299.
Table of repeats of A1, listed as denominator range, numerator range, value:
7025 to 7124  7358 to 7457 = 0.93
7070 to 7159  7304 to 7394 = 0.95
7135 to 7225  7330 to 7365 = 0.98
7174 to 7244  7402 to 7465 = 0.95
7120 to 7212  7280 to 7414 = 0.96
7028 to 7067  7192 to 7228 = 0.97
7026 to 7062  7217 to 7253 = 0.98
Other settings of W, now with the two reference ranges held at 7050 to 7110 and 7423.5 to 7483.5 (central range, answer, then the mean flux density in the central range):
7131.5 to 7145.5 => 0.00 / 311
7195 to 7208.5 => 0.03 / 300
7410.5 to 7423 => 0.01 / 291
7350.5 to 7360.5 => 0.00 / 296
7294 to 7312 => 0.01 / 298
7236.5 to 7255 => -0.01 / 307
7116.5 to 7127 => -0.01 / 315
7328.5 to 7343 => 0.00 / 297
